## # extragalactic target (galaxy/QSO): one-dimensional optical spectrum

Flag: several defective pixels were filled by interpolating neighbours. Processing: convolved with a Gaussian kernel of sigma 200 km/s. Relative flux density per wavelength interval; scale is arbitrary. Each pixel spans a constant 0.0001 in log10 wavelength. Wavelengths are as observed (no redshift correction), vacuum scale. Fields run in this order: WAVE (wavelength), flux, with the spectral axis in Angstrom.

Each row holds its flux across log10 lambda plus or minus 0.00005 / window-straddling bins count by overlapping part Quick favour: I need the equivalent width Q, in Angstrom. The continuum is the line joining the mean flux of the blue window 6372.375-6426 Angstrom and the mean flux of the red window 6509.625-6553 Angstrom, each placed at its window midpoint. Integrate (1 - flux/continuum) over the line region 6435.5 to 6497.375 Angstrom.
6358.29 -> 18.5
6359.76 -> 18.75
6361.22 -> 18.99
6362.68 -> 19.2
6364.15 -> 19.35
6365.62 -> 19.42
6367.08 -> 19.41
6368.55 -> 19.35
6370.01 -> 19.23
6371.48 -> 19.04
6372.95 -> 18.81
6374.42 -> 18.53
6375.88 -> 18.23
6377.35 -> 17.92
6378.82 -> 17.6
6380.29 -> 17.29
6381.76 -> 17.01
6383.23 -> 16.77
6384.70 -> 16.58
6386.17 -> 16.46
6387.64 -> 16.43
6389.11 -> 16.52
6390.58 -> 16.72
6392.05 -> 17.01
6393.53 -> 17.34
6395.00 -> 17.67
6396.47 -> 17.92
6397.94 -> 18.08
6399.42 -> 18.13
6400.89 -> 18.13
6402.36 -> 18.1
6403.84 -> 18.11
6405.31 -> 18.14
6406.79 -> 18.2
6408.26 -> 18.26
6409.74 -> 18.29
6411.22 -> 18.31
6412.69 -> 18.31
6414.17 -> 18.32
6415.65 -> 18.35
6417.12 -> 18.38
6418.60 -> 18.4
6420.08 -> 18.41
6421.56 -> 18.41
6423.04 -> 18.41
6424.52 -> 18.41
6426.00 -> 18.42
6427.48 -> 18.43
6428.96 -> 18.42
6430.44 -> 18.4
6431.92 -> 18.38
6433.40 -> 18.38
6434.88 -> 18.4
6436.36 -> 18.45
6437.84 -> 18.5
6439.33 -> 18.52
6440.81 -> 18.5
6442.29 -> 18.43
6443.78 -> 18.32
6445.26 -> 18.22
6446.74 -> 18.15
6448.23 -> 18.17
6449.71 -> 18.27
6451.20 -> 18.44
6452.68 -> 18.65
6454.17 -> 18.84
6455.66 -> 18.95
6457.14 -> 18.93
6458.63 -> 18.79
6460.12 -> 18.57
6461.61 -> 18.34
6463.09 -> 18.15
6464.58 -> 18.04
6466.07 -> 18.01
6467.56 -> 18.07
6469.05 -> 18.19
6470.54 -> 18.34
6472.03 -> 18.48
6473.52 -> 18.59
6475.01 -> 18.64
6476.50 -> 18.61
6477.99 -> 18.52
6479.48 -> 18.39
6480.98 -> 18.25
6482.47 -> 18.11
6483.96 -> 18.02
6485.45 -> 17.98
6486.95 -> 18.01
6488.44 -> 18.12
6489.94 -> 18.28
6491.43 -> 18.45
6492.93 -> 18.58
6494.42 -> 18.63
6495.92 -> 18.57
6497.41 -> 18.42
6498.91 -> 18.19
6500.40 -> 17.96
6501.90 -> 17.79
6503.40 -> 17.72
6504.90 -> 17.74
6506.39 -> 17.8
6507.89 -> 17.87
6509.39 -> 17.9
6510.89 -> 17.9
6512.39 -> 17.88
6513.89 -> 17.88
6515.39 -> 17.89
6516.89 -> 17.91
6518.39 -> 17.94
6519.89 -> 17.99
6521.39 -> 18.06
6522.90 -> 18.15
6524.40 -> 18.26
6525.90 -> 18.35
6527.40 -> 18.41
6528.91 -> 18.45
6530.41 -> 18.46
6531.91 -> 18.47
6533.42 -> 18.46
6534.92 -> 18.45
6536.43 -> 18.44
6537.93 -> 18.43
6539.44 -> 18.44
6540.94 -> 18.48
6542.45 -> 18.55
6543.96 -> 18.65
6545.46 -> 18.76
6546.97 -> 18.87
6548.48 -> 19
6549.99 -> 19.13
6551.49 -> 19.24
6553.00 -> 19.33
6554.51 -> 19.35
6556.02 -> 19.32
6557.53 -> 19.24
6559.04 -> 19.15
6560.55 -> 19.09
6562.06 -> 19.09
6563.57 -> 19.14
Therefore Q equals -0.92 Angstrom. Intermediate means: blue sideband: 17.8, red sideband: 18.4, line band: 18.4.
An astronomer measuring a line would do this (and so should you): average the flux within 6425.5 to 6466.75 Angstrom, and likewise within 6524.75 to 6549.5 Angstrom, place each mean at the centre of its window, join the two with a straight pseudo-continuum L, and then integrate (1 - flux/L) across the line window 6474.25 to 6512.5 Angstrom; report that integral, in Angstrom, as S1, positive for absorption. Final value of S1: 0.7 Angstrom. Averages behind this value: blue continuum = 18.4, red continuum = 18.5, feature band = 18.2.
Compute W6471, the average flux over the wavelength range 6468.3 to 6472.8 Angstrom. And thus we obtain 18.3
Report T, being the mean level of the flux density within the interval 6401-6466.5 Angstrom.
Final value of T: 18.4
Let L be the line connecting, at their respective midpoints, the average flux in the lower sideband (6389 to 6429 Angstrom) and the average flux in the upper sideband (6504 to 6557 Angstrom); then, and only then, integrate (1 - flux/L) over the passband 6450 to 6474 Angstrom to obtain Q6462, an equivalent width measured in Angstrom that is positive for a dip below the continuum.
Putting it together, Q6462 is -0.3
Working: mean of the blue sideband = 18.1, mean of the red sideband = 18.4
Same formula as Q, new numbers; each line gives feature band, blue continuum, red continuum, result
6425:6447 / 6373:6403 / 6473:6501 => -0.64 Angstrom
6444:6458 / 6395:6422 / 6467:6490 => -0.19 Angstrom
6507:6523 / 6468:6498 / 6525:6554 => 0.51 Angstrom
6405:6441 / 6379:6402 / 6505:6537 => -1.90 Angstrom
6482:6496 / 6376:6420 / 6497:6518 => -0.31 Angstrom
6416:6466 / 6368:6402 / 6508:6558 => -1.25 Angstrom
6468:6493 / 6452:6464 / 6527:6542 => 0.36 Angstrom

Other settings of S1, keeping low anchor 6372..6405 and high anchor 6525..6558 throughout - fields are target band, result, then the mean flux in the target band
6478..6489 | 0.1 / 18.2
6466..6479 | -0.1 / 18.4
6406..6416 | -0.3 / 18.3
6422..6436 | -0.4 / 18.4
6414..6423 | -0.3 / 18.4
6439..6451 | -0.2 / 18.3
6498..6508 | 0.3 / 17.9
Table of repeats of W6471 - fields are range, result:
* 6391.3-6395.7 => 17.3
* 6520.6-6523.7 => 18.1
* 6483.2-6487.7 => 18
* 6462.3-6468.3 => 18.1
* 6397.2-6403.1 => 18.1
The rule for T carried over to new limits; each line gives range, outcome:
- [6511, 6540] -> 18.2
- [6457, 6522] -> 18.2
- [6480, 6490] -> 18.1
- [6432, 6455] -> 18.4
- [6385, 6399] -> 17.1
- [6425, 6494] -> 18.4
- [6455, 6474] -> 18.4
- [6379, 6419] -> 17.7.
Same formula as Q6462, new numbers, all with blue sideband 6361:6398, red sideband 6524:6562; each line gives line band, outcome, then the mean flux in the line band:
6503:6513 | 0.4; 17.8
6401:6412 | -0.1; 18.2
